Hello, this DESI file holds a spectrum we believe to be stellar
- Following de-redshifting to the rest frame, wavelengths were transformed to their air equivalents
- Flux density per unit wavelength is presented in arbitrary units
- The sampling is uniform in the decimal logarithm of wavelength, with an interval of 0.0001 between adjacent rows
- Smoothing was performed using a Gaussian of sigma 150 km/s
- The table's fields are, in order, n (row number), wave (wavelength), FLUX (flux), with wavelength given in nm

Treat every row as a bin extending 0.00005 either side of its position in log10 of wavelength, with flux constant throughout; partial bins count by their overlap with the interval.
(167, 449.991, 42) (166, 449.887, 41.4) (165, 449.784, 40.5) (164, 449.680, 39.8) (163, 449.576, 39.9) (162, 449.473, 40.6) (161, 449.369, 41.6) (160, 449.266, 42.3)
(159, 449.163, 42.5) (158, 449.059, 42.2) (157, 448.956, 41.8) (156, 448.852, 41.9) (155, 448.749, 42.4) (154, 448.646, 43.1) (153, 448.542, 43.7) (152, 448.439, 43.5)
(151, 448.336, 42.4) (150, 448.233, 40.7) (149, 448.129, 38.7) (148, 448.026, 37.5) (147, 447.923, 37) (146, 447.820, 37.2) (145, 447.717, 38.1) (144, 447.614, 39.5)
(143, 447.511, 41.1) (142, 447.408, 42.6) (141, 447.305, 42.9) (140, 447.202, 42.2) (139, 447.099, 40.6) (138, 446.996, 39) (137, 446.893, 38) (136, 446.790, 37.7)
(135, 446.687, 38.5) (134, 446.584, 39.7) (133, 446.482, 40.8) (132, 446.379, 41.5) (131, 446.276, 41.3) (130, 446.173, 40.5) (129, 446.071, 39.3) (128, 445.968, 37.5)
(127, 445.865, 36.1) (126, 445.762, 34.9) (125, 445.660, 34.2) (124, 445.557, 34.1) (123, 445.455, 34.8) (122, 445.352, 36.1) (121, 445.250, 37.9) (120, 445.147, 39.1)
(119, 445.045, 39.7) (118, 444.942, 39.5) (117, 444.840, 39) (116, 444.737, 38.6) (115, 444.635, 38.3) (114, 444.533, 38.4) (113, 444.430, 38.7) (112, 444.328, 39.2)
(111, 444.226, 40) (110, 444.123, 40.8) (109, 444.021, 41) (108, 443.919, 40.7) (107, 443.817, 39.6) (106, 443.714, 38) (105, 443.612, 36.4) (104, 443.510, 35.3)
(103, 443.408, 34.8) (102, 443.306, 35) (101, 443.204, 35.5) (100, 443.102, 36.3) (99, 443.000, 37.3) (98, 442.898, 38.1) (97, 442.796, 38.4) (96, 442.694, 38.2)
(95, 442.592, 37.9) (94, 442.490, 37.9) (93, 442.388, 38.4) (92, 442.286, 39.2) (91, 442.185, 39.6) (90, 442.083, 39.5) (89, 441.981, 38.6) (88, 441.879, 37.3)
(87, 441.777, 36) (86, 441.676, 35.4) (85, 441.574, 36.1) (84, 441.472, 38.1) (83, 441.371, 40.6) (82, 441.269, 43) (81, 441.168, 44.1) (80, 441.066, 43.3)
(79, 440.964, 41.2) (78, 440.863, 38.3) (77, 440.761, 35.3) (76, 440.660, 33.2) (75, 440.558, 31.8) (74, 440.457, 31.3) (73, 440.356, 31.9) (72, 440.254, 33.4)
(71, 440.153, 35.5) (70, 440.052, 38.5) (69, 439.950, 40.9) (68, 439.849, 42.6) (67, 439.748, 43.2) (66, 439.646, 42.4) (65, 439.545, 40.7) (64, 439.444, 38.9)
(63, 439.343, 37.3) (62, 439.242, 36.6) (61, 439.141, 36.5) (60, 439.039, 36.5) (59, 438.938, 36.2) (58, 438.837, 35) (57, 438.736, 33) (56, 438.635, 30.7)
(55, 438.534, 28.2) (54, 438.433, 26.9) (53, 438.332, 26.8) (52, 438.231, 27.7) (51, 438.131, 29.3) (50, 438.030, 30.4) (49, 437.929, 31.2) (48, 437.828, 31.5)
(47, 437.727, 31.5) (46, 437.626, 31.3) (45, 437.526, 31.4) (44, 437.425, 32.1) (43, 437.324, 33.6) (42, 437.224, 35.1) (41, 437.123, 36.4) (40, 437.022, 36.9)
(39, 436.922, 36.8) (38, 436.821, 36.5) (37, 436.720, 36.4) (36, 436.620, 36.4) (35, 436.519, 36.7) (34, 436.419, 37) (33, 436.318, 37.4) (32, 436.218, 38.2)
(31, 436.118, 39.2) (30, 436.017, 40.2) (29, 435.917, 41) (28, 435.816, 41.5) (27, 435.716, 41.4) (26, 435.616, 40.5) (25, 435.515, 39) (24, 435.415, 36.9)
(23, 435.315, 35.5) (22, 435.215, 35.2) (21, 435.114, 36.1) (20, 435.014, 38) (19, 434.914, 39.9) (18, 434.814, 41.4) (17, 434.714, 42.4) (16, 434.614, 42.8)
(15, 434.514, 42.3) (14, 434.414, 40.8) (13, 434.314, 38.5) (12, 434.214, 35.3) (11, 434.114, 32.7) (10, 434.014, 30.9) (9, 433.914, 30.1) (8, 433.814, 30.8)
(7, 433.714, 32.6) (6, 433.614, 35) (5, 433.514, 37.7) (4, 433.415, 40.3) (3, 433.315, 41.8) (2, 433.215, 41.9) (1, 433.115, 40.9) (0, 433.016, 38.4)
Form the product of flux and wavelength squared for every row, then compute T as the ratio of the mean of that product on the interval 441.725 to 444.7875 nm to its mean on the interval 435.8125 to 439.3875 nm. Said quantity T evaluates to 1.14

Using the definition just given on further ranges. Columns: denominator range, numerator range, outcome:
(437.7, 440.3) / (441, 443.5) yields 1.12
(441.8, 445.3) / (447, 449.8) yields 1.09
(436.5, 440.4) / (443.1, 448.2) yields 1.15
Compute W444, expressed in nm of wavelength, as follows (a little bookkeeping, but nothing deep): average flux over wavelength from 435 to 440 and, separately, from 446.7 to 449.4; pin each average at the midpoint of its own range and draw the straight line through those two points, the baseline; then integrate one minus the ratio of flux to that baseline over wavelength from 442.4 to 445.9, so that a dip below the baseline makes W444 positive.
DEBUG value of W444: 0.112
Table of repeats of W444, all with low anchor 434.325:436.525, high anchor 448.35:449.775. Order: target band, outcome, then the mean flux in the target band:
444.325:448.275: 0.25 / 38.7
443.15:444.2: 0.08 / 37.8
